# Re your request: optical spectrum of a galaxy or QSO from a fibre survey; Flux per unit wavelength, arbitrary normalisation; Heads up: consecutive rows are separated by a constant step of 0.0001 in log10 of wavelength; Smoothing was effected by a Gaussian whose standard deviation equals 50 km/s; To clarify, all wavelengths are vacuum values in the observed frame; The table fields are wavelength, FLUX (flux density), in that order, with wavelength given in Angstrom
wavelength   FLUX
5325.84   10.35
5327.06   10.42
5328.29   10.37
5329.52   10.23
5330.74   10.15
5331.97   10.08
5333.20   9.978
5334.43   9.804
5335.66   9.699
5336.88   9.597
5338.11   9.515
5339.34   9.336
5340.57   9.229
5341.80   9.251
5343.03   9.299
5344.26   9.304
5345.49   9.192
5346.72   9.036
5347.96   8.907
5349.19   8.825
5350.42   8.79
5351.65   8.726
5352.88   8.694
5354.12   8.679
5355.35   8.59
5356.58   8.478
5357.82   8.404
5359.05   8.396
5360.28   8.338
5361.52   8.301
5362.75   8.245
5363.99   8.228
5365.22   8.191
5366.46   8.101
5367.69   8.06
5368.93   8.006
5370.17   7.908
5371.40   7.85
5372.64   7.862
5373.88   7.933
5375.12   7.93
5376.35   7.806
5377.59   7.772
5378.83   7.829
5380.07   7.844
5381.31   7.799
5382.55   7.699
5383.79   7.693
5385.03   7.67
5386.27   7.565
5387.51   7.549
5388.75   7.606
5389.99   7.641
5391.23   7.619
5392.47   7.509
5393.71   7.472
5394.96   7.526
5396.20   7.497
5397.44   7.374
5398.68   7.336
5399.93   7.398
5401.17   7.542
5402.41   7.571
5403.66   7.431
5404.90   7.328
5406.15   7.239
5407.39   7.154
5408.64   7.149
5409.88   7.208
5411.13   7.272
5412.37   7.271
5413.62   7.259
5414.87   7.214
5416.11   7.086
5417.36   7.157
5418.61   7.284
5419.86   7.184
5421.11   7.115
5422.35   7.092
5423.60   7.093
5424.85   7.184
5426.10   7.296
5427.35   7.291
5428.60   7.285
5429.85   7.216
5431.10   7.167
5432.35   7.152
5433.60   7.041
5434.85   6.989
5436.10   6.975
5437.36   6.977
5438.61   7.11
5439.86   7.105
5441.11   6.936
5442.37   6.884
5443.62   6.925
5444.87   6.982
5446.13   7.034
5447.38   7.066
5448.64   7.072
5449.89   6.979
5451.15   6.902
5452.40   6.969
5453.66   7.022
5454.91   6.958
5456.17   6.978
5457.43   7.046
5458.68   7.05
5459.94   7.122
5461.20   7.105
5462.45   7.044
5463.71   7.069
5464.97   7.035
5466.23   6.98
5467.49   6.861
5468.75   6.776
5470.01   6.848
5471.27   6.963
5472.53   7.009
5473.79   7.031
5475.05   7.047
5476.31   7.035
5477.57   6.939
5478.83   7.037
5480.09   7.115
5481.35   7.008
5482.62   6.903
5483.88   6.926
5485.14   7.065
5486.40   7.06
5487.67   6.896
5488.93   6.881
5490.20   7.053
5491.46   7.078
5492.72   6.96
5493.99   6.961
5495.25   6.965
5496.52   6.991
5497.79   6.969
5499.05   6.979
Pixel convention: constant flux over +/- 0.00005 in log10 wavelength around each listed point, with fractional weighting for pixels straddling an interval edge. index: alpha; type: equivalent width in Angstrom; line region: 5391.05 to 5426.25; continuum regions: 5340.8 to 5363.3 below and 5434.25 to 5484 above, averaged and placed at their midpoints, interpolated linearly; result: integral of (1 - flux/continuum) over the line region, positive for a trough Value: 2.4 Angstrom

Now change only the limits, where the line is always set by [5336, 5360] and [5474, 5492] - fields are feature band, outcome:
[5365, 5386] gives 1.7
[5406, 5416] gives 1.0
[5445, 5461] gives 0.9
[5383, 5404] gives 1.9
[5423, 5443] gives 1.6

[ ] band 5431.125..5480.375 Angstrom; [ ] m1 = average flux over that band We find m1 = 7.01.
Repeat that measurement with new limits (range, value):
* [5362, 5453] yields 7.41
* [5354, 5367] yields 8.35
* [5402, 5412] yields 7.29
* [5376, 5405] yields 7.59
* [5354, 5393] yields 7.96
